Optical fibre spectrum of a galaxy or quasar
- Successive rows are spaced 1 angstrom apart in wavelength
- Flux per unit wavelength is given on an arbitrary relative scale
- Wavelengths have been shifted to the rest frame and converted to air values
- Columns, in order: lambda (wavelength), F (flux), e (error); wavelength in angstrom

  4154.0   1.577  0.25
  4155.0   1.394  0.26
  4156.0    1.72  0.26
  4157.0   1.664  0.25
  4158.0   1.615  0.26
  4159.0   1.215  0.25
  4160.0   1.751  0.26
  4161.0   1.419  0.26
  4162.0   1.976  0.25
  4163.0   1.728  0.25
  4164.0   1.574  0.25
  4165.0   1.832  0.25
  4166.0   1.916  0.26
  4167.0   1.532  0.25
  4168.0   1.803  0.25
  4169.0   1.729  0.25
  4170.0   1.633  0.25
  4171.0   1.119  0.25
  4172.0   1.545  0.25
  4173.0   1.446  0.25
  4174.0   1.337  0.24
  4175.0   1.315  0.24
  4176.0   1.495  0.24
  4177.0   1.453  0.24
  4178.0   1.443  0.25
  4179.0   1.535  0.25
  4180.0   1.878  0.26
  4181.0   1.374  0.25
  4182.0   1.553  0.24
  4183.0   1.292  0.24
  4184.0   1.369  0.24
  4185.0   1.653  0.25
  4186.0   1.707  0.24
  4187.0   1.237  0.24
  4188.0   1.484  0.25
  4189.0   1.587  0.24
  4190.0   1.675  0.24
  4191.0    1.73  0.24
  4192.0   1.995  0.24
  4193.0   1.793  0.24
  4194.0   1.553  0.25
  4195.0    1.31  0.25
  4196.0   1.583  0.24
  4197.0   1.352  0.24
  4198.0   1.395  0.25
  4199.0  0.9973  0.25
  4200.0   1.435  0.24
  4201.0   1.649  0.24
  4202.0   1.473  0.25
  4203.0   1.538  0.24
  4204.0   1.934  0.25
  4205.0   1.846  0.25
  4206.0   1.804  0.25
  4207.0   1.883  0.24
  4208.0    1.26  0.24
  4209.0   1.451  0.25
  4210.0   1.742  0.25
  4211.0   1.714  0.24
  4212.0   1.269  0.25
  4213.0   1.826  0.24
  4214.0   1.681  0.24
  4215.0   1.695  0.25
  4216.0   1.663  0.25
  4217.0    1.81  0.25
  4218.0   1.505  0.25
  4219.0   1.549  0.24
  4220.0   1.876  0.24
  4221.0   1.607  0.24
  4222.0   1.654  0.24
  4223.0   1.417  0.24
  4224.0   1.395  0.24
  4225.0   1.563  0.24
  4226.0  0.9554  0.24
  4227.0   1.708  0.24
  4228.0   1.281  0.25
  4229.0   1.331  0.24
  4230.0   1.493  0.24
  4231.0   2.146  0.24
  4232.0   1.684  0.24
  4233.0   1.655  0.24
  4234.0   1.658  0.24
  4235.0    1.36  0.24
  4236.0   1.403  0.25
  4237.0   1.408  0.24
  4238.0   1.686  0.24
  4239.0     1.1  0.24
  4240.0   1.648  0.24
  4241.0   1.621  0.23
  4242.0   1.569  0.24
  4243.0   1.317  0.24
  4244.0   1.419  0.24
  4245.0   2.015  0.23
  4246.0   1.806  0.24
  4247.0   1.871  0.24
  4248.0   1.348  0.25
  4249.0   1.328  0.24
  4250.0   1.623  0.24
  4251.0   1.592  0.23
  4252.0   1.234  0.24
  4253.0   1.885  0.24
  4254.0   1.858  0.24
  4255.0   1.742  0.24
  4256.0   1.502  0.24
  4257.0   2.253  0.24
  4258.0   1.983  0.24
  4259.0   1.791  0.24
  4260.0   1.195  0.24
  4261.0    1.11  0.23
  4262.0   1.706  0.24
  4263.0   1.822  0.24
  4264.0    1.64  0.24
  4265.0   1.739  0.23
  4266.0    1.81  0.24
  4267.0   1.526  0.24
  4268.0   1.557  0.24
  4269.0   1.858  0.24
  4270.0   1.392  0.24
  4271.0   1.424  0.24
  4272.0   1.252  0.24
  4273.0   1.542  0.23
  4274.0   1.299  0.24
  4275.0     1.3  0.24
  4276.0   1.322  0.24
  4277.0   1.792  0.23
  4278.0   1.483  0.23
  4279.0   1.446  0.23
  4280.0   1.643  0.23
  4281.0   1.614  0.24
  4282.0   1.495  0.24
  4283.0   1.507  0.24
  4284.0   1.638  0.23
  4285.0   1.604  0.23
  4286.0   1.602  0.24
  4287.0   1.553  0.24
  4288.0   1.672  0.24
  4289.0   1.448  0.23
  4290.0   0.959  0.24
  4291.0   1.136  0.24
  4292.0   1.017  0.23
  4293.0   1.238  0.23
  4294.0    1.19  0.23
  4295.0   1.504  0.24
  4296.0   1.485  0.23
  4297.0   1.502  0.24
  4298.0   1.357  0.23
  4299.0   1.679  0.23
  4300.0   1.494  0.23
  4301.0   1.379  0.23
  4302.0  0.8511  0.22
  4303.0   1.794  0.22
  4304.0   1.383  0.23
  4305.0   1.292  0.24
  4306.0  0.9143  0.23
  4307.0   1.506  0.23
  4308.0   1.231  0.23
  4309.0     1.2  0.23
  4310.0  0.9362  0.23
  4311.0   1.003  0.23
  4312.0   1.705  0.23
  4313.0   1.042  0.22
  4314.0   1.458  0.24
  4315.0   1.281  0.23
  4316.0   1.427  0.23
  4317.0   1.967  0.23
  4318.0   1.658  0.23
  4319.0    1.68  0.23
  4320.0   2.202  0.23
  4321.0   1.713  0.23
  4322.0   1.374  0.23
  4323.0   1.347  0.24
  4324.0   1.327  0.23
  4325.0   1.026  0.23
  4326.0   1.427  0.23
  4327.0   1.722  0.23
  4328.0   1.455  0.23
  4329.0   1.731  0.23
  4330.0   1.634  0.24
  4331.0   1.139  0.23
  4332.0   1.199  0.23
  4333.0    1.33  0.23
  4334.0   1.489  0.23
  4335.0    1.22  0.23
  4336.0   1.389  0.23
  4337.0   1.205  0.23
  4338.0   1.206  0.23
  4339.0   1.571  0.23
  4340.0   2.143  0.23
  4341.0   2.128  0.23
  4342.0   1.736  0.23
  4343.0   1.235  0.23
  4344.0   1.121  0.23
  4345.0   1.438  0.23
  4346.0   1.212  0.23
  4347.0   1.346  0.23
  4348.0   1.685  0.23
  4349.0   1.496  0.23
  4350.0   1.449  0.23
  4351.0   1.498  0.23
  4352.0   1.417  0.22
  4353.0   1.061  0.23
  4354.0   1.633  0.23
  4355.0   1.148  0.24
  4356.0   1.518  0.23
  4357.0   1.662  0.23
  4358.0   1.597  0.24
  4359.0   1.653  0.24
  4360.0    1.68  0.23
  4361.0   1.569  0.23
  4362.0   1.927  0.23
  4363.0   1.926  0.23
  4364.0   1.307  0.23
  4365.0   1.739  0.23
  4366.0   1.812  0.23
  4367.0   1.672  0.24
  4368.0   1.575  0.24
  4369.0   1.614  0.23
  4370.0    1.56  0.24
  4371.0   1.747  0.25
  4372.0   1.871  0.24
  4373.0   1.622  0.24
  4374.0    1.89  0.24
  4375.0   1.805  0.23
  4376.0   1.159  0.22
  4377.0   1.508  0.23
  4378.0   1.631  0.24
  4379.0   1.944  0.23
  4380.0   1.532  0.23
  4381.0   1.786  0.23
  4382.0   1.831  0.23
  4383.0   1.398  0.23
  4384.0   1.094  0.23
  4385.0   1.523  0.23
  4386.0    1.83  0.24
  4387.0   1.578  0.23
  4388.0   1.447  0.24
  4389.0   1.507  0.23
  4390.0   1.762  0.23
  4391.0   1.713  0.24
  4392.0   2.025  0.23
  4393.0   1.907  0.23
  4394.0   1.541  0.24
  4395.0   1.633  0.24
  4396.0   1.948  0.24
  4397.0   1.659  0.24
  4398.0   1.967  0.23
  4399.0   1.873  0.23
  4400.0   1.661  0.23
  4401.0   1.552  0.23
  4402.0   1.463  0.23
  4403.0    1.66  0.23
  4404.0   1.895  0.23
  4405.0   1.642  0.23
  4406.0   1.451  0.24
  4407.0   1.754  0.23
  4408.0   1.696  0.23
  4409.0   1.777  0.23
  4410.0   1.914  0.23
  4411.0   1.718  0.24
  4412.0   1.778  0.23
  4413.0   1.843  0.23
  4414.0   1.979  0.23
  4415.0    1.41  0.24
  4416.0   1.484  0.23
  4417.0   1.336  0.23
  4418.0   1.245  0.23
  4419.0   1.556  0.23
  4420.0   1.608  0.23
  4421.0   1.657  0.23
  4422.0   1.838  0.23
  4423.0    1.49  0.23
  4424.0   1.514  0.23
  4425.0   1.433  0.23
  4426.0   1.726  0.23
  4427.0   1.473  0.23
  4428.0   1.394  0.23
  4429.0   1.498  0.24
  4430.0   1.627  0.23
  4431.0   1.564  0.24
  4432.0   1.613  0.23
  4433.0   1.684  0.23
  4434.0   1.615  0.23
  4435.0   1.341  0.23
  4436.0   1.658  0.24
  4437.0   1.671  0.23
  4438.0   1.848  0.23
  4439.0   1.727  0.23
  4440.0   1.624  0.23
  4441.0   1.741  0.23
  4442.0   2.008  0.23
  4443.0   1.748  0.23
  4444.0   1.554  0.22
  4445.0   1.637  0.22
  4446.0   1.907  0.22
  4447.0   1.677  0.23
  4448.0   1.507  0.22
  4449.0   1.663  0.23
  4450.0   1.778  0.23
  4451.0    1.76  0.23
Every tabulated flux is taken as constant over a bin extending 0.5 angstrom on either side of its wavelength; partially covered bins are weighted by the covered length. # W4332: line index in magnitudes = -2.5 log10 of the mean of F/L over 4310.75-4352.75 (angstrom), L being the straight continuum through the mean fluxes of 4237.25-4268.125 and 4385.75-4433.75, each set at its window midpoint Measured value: 0.11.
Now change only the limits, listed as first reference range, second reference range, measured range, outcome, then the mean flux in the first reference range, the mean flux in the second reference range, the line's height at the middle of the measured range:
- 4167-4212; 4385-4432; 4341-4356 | 0.14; 1.54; 1.65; 1.62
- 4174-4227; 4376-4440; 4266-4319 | 0.12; 1.56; 1.64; 1.59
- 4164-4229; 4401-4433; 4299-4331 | 0.12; 1.56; 1.61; 1.59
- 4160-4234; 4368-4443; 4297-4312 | 0.23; 1.57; 1.65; 1.61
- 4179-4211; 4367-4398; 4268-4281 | 0.08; 1.57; 1.66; 1.61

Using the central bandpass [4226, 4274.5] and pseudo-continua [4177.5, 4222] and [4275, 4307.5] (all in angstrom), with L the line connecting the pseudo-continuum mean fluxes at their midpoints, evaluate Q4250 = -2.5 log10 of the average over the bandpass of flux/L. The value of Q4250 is -0.062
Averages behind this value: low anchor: 1.58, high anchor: 1.42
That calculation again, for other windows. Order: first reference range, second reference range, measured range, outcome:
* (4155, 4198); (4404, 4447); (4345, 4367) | 0.05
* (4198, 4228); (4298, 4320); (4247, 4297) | -0.05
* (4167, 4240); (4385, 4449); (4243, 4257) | -0.05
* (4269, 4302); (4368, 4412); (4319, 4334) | 0.03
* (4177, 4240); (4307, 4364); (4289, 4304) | 0.13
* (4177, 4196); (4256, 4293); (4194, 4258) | -0.02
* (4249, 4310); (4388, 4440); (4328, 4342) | 0.04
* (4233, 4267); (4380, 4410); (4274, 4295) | 0.14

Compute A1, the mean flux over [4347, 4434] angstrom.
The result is 1.62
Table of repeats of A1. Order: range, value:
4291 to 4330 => 1.41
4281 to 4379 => 1.48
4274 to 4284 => 1.51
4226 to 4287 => 1.57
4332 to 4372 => 1.53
